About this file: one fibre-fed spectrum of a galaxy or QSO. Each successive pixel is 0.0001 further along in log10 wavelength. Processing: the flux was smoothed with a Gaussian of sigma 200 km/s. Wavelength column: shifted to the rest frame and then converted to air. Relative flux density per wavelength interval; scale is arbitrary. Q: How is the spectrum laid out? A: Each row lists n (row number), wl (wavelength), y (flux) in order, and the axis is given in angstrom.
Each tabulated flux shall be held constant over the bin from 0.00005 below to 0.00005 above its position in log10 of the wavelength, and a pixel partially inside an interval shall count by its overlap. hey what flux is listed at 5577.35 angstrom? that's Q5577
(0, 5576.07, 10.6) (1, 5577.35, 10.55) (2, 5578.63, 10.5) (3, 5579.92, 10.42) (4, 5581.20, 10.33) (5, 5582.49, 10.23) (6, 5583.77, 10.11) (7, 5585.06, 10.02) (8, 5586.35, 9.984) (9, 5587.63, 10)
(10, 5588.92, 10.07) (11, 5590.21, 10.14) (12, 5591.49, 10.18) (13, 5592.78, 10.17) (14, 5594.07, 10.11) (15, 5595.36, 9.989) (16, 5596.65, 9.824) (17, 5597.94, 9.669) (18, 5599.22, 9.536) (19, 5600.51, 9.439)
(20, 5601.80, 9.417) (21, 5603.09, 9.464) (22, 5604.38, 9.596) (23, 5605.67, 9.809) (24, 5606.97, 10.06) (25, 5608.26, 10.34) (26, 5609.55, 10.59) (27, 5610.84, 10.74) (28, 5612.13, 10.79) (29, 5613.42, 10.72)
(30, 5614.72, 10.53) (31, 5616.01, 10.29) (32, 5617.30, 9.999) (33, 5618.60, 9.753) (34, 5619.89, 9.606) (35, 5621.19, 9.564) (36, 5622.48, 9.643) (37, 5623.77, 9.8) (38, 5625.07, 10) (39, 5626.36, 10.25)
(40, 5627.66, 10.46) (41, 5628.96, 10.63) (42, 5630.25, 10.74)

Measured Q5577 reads 10.55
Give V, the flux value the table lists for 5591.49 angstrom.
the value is 10.18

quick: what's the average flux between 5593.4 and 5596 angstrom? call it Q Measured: 10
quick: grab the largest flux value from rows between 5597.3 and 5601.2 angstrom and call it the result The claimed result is 9.669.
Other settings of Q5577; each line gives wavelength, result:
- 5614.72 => 10.53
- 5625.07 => 10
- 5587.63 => 10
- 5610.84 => 10.74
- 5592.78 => 10.17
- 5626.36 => 10.25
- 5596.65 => 9.824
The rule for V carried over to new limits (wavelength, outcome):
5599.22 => 9.536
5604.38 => 9.596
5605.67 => 9.809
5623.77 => 9.8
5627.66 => 10.46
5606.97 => 10.06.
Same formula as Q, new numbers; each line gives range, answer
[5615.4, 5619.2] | 10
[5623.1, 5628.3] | 10.1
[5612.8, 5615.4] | 10.6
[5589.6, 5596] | 10.1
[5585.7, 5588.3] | 9.99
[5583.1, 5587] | 10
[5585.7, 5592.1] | 10.1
